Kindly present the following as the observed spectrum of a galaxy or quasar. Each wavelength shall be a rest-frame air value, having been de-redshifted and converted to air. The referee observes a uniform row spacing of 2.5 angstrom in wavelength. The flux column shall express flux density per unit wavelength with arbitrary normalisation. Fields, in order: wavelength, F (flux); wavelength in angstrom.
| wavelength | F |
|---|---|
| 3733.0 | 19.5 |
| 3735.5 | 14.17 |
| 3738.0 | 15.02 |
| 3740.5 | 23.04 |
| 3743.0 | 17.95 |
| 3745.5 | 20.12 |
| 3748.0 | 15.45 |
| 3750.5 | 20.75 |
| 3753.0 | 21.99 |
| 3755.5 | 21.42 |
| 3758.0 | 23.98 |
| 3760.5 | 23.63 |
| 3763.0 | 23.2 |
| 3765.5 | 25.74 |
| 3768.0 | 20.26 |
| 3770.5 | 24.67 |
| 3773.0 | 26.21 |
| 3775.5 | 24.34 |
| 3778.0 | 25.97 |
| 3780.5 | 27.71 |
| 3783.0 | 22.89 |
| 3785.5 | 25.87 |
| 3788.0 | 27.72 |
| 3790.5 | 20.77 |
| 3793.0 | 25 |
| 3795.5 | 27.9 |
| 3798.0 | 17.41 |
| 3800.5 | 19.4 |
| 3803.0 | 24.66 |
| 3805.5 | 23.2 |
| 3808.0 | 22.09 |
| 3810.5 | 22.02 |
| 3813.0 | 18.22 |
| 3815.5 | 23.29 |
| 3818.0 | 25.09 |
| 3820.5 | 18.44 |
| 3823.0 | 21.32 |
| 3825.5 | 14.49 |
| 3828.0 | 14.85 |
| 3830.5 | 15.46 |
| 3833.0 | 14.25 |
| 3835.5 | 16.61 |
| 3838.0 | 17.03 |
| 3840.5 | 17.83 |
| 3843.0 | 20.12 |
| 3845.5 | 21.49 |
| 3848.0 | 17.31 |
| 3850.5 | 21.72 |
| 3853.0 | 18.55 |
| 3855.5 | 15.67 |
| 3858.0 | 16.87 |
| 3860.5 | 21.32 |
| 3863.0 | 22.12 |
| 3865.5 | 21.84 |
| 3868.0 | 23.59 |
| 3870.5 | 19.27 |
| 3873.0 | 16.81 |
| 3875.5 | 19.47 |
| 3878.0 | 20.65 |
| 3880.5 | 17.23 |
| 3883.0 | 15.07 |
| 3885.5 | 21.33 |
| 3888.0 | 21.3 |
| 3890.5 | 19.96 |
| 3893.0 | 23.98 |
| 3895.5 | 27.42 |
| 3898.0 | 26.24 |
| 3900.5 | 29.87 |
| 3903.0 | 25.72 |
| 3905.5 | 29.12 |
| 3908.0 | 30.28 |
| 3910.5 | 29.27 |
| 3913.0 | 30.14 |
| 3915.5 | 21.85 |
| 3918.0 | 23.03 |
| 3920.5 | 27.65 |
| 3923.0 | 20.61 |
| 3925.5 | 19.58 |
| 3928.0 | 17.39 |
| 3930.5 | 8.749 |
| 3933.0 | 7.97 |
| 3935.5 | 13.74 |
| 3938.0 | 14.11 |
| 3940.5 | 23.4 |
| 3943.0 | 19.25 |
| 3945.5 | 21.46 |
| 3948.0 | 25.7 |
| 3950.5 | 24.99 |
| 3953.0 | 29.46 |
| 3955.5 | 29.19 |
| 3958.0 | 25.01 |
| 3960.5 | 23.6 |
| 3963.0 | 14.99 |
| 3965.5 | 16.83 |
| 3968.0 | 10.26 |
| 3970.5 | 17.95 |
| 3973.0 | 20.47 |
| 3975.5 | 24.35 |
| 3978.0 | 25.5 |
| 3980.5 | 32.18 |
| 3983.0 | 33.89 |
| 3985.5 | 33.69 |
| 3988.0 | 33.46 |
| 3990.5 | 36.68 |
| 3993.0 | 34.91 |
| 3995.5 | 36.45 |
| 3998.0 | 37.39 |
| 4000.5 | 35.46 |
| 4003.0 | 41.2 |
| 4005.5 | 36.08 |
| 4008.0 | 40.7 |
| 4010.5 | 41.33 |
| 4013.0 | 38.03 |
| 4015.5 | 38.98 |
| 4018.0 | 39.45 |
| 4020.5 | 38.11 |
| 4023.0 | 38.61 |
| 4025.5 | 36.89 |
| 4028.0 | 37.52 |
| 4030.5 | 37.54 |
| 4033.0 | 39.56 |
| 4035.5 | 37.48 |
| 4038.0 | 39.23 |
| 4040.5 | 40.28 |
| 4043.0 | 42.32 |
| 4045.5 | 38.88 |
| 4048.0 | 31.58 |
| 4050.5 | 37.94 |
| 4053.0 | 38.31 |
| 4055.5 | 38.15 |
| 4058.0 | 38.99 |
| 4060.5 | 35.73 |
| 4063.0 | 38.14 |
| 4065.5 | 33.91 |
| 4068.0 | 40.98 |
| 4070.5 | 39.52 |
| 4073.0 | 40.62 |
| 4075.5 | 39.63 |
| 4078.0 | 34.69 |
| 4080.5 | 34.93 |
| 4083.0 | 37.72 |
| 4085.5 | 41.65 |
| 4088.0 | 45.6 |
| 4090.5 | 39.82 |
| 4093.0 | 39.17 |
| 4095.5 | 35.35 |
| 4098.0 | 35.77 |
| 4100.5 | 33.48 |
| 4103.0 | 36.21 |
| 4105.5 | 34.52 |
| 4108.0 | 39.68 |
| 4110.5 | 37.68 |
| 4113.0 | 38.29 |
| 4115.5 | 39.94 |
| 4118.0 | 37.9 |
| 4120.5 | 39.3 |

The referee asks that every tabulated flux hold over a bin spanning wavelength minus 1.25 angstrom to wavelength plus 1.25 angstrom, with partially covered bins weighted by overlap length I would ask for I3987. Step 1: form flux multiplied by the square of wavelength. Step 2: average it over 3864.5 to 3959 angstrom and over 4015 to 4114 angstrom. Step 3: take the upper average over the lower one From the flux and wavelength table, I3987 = 1.86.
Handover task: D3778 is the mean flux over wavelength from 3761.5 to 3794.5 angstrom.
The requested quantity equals 24.7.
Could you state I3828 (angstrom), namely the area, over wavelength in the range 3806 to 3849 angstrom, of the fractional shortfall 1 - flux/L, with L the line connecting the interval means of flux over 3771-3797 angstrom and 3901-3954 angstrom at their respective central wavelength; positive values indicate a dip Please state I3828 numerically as 9.7 angstrom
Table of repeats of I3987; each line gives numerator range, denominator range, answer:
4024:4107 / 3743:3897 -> 2.05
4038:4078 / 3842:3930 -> 1.89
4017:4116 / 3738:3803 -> 1.94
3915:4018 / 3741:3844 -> 1.36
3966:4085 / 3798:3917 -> 1.84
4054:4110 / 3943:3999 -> 1.51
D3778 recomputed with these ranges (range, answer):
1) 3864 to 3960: 22.2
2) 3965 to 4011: 31.1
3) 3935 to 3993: 24.3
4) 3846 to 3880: 19.6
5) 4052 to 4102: 38.1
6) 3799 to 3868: 19.5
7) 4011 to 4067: 38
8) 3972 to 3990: 29.5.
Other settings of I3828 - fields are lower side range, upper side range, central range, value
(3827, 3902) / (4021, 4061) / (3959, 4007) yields 5.48 angstrom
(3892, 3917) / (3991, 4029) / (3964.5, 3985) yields 6.81 angstrom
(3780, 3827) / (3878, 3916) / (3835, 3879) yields 7.86 angstrom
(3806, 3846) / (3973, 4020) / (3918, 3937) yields 7.69 angstrom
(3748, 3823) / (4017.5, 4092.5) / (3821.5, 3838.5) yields 6.18 angstrom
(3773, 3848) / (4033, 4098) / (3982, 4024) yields -3.83 angstrom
